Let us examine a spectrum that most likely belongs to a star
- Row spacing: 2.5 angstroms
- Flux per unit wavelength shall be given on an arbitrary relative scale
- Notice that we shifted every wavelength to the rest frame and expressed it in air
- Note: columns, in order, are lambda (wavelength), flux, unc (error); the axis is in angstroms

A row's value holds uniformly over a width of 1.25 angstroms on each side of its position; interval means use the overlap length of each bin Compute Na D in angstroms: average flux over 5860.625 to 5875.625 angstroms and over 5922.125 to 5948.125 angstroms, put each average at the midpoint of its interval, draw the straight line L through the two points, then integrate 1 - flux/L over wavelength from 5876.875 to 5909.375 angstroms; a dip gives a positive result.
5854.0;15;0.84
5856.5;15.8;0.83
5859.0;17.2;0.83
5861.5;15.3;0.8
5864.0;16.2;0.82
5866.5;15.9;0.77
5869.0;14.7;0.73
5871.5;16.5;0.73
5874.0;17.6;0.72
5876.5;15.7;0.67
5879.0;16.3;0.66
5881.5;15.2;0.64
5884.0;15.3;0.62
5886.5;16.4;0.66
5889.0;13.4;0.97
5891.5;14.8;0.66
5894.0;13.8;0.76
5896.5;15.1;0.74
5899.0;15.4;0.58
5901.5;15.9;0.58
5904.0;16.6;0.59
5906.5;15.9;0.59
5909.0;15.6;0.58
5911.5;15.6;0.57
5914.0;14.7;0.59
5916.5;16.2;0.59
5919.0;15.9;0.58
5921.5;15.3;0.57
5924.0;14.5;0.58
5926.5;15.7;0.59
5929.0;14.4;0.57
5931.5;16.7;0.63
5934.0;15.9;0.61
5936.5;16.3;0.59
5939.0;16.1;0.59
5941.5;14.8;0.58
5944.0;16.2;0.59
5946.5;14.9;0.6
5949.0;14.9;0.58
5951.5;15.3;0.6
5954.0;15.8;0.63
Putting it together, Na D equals 1.0 angstroms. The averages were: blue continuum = 16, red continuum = 15.5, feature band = 15.4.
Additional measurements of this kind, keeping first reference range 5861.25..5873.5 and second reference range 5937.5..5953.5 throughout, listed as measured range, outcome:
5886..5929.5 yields 1.0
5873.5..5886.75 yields -0.2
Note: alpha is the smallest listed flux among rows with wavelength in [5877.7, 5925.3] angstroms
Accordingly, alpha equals 13.4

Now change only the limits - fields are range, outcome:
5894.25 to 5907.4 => 15.1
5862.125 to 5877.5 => 14.7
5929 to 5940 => 14.4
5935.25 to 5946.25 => 14.8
